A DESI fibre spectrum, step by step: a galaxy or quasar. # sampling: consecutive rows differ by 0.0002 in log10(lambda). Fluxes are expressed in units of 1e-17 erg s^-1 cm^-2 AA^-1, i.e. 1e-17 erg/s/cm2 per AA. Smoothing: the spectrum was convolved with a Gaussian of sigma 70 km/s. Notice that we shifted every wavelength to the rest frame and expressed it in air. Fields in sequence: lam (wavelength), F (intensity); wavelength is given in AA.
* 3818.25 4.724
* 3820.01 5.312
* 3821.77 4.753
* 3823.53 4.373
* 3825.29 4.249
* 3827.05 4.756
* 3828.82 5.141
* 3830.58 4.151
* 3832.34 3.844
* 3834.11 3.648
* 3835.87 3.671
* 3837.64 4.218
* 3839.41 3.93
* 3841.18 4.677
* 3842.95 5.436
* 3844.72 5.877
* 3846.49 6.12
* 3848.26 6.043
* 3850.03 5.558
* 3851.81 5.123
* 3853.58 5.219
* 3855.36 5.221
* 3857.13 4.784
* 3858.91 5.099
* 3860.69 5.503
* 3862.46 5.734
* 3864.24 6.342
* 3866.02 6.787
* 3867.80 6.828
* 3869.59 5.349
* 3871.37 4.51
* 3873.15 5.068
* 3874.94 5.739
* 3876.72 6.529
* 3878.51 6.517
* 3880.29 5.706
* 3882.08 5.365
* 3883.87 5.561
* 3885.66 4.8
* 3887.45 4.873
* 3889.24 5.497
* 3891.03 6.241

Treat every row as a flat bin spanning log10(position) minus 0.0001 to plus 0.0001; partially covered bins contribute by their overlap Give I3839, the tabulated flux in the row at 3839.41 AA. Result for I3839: 3.93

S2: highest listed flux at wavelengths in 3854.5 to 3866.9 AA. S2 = 6.787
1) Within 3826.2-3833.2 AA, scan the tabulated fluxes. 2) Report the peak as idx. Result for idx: 5.141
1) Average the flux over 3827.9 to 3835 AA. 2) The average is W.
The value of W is 4.2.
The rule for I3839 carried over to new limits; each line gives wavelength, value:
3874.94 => 5.739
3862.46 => 5.734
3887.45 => 4.873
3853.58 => 5.219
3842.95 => 5.436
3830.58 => 4.151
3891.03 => 6.241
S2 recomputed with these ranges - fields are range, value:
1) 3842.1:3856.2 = 6.12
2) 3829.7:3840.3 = 4.218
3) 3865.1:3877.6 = 6.828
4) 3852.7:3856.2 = 5.221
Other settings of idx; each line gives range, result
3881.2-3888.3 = 5.561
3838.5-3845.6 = 5.877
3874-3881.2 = 6.529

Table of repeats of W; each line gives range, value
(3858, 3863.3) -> 5.44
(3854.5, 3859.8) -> 5.03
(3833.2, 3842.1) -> 4.03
